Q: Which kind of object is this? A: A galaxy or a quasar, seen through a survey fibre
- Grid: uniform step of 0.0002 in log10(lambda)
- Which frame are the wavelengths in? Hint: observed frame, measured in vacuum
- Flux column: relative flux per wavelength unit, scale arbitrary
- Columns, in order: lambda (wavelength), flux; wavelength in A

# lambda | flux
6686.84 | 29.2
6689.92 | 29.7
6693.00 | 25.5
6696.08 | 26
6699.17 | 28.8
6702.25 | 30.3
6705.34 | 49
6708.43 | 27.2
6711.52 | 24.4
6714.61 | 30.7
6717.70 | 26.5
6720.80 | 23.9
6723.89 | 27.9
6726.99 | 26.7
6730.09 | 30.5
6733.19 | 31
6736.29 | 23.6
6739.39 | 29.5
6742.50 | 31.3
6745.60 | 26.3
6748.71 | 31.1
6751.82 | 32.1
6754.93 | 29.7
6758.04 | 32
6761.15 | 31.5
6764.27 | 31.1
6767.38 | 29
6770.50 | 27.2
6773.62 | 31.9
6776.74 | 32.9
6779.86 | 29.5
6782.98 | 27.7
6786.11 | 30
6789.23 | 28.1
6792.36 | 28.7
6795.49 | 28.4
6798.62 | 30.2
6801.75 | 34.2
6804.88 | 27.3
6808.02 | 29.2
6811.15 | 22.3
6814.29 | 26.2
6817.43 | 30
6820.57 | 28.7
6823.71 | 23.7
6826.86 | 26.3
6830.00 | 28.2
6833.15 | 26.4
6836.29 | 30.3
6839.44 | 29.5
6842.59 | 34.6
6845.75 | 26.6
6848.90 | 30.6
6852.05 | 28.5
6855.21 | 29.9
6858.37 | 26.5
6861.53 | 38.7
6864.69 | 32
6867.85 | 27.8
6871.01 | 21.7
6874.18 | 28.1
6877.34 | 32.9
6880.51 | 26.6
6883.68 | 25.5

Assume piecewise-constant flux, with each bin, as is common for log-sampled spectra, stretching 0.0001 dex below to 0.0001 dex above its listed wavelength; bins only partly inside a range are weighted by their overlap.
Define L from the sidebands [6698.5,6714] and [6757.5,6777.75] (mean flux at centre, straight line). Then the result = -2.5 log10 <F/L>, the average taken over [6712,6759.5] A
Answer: 0.09 mag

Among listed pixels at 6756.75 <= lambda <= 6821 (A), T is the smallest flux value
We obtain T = 22.3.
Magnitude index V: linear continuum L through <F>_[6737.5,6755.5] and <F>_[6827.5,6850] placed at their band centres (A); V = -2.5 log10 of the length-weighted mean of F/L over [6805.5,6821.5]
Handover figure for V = 0.09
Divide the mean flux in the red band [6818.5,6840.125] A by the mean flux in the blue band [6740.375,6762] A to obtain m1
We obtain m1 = 0.9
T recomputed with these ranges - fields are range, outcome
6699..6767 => 23.6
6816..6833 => 23.7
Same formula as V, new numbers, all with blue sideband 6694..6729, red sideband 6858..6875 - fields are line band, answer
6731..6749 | 0.019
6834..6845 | -0.052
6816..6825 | 0.067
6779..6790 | 0.016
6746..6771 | -0.043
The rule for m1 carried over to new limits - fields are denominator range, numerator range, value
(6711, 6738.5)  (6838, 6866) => 1.12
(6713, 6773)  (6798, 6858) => 0.98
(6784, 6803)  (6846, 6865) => 1.03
